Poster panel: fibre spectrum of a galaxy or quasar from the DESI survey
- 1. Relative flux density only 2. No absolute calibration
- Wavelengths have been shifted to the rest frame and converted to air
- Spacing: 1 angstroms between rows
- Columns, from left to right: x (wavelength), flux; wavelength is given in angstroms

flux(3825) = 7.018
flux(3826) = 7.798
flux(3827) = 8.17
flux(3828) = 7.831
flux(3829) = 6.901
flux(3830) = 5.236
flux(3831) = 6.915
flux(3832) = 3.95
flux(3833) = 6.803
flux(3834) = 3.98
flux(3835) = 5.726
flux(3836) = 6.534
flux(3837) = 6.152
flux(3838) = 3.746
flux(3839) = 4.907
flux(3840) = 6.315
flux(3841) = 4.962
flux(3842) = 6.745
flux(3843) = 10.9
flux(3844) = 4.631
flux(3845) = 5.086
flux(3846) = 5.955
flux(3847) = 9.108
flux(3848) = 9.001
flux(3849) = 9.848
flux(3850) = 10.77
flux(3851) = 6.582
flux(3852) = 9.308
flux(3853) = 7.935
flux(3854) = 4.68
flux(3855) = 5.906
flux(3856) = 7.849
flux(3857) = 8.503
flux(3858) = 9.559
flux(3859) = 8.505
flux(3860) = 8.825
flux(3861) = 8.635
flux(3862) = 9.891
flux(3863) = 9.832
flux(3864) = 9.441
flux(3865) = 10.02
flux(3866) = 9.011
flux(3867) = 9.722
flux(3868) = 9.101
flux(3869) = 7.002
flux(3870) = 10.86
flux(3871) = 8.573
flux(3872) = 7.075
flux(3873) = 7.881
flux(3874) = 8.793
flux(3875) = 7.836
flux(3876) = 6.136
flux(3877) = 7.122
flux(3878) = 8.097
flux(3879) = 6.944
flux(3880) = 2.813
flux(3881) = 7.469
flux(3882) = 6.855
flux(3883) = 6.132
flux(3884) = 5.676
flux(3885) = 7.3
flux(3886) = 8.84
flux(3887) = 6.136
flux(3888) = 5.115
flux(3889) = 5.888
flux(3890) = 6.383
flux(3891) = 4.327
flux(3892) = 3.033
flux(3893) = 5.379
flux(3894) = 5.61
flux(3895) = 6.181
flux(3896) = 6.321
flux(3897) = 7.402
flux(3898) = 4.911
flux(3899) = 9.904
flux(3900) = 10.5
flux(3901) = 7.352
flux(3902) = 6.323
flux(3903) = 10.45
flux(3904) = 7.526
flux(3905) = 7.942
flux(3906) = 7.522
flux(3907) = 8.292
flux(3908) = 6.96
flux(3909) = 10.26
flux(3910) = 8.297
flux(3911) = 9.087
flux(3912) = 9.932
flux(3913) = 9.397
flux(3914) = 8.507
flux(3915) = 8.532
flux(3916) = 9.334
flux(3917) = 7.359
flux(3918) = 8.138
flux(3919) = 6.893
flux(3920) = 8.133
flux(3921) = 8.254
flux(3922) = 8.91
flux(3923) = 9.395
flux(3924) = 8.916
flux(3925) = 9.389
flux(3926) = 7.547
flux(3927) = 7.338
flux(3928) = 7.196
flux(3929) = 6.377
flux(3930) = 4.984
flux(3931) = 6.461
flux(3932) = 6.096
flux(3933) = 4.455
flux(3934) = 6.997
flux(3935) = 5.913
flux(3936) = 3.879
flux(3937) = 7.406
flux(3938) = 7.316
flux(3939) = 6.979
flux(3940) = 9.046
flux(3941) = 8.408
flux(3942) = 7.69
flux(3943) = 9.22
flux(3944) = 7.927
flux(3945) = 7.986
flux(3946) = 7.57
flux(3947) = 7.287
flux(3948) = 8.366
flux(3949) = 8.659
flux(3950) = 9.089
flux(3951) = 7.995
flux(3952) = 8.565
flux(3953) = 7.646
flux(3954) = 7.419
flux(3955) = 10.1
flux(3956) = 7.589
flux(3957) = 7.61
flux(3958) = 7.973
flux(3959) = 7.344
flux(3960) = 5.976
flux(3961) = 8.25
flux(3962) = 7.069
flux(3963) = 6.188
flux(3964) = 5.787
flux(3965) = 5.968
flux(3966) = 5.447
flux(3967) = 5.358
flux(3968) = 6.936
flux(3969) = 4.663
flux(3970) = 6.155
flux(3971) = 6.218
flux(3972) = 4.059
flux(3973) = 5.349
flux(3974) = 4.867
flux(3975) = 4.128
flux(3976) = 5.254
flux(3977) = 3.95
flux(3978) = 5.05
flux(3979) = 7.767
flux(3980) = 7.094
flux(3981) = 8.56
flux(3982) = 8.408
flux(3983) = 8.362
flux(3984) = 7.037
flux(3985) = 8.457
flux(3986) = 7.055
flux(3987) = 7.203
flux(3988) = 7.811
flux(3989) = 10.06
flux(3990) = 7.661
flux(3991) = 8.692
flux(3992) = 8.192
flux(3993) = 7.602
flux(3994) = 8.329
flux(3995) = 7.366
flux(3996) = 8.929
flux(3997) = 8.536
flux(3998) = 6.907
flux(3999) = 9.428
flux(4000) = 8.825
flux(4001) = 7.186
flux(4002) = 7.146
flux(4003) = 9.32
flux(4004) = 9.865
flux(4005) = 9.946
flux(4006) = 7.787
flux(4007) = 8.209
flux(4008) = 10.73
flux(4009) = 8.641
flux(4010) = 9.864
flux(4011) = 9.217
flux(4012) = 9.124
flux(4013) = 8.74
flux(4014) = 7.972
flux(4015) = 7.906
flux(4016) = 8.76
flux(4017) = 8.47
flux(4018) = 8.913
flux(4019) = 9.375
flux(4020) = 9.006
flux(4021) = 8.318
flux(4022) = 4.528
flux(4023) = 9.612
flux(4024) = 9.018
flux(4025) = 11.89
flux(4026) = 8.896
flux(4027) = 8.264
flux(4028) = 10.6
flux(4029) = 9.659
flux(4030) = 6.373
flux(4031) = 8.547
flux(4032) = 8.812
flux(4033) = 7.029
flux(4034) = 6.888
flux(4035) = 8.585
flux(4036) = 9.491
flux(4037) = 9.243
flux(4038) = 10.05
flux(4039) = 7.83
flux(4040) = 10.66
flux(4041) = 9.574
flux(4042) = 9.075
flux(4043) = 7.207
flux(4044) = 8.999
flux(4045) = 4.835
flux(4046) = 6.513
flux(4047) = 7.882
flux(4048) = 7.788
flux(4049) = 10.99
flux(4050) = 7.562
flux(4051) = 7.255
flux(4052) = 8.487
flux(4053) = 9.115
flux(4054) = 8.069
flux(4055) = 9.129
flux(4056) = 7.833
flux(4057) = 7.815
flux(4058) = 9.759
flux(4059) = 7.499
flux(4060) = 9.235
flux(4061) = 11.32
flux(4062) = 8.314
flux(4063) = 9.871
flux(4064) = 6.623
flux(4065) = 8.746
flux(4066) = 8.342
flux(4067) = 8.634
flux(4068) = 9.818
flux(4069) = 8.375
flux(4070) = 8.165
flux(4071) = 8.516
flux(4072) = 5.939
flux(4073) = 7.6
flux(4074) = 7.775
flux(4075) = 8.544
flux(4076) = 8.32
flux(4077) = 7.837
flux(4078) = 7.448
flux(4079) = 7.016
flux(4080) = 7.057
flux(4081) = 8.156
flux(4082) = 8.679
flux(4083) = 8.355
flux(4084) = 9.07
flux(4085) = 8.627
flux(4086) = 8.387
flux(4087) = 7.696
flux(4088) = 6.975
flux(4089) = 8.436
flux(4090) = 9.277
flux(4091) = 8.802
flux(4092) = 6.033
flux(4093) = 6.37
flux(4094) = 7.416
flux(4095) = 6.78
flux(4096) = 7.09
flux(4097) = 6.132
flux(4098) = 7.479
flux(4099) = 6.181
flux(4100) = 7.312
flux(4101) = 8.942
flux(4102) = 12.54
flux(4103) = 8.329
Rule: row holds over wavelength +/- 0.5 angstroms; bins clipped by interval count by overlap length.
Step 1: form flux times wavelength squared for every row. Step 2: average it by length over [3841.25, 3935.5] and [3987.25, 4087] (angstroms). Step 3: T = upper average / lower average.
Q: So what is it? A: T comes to 1.20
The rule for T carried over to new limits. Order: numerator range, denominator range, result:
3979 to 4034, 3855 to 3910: 1.19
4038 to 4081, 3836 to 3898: 1.26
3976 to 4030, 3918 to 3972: 1.18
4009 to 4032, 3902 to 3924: 1.09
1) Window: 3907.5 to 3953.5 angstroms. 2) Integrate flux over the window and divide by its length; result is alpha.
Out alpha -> 7.83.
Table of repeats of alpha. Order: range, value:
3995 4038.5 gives 8.7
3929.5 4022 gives 7.52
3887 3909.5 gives 6.96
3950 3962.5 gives 7.85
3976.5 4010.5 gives 8.12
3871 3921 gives 7.33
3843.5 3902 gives 7.47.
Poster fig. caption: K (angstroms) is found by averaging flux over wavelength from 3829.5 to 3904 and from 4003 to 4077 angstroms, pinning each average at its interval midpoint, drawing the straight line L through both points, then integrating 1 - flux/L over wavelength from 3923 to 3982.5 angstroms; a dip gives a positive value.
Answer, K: 6.95 angstroms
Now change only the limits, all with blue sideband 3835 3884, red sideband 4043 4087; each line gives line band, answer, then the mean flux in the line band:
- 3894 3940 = 0.70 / 7.67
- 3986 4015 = -1.72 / 8.51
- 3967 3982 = 4.07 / 5.8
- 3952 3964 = 0.57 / 7.53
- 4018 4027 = -0.79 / 8.8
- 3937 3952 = -0.45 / 8.1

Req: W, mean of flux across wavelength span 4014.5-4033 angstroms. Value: 8.67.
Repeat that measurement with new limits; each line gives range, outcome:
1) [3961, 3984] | 6.1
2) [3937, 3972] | 7.36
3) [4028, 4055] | 8.38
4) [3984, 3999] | 8.07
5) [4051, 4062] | 8.73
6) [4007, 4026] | 8.88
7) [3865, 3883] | 7.74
